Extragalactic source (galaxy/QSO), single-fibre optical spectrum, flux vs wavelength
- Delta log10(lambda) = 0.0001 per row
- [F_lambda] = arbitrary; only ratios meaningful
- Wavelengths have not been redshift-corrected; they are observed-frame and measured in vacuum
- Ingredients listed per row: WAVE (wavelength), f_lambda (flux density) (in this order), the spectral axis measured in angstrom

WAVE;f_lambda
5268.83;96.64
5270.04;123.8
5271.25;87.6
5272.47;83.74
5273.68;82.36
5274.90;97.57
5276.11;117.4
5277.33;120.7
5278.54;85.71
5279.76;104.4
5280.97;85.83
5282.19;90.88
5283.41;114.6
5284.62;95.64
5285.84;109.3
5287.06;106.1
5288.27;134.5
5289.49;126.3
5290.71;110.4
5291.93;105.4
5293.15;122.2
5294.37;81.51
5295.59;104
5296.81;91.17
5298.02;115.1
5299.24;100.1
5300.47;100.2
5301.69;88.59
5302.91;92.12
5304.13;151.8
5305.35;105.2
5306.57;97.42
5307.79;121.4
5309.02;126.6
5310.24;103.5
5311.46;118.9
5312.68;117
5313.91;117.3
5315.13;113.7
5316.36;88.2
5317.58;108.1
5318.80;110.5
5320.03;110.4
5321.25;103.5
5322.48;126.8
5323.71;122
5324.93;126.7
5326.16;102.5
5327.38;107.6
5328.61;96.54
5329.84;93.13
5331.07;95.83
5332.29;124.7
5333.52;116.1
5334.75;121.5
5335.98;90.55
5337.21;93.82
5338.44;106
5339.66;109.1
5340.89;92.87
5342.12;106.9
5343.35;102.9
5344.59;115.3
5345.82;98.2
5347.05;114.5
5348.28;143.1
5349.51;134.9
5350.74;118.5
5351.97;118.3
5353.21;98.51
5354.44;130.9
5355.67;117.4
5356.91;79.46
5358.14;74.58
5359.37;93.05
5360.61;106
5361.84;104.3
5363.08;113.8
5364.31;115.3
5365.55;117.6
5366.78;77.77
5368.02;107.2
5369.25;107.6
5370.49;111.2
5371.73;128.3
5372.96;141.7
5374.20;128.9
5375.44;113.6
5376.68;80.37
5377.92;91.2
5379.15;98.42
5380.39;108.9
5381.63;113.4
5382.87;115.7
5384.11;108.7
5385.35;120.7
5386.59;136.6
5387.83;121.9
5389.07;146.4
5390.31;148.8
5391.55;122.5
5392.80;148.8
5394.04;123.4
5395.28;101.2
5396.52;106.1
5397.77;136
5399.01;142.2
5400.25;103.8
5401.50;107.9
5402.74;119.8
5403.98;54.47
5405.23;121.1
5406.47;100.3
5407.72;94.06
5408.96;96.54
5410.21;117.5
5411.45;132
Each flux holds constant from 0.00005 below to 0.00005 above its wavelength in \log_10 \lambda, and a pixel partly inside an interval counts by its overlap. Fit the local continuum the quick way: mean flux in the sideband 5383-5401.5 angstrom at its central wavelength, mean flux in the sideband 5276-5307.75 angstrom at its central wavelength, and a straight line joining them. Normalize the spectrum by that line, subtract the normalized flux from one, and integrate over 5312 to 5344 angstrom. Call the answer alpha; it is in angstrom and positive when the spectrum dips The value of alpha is 1.4 angstrom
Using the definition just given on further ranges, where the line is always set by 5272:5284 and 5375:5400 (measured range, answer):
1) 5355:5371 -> 1.75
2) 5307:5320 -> -0.88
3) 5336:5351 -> 0.07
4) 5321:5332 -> -0.14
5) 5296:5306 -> -0.26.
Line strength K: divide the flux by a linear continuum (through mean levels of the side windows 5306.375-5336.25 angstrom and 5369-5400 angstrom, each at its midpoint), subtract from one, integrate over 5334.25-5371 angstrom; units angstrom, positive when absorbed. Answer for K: 2.6 angstrom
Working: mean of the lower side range 111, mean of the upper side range 120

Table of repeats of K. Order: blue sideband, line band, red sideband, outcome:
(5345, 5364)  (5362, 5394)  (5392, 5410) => -1.8 angstrom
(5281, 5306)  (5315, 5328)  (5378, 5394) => 0.1 angstrom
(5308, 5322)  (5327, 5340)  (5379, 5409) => 0.9 angstrom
